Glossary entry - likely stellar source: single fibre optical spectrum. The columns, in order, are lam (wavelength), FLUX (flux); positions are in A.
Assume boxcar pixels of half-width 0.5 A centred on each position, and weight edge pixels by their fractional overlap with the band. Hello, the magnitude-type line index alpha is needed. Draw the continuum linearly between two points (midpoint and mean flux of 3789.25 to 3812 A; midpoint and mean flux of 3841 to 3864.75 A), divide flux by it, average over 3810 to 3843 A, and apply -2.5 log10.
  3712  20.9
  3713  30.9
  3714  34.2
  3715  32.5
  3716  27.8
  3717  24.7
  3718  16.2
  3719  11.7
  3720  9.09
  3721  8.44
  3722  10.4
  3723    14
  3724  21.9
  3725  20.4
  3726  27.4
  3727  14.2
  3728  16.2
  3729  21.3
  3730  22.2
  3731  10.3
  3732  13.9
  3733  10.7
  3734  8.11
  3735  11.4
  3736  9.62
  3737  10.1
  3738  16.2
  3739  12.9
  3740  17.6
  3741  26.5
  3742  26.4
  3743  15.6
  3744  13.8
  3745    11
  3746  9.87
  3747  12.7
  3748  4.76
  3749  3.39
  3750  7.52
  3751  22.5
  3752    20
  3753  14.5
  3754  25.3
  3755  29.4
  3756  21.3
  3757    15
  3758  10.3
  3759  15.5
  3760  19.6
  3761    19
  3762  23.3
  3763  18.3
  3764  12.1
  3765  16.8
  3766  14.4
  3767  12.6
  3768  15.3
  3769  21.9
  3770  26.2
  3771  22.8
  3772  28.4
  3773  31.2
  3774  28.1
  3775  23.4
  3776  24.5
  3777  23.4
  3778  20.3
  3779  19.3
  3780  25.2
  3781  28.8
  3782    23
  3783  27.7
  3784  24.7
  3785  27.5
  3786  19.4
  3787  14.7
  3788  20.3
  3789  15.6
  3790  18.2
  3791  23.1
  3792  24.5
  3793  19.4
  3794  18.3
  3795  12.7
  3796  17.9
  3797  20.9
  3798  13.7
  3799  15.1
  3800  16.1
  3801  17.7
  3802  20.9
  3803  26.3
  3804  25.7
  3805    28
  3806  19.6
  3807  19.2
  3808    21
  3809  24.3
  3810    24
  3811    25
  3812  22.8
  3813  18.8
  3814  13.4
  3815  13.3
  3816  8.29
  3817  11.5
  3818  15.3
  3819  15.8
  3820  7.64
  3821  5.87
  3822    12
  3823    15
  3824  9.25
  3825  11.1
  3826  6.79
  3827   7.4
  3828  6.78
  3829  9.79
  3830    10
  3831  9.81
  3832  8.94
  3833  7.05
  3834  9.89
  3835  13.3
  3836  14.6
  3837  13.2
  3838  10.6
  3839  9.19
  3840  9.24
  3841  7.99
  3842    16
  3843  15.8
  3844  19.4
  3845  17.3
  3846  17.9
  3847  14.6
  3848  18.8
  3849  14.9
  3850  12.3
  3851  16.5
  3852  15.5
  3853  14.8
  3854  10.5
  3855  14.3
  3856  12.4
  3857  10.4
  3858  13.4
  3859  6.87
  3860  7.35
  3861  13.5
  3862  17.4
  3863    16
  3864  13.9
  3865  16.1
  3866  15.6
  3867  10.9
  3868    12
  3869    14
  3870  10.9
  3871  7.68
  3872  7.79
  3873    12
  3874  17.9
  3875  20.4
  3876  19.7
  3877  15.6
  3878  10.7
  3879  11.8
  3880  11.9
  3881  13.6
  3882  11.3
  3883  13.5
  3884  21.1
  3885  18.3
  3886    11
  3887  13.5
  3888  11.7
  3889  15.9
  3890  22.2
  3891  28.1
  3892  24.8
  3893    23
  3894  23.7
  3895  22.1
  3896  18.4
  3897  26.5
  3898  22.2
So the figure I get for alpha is 0.411 mag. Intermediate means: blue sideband 20.5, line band 12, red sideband 14.2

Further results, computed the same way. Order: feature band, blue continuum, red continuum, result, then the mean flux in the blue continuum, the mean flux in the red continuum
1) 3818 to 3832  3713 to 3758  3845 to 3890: 0.43 mag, 16.7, 13.9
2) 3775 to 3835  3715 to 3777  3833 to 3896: -0.08 mag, 17.4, 14.6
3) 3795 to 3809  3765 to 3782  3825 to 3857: -0.10 mag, 22.7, 12.4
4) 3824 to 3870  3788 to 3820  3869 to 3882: 0.22 mag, 18.8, 13.3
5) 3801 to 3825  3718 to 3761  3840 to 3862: -0.21 mag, 15.4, 13.8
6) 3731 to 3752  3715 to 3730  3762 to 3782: 0.41 mag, 18.1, 21.8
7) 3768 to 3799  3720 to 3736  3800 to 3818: -0.20 mag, 15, 19.7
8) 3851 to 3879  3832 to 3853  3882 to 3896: 0.21 mag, 13.6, 18.8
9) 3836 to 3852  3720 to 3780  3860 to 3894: 0.11 mag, 17.3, 15.3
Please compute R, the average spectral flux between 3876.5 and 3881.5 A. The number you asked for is 12.7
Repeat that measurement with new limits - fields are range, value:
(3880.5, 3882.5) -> 12.4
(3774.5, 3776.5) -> 23.9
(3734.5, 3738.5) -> 11.8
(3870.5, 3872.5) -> 7.73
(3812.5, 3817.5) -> 13.1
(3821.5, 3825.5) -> 11.8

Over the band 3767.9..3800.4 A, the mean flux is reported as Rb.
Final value 21.7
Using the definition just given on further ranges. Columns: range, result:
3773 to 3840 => 17.2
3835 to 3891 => 14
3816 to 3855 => 12.1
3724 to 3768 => 16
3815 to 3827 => 10.7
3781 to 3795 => 21.2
